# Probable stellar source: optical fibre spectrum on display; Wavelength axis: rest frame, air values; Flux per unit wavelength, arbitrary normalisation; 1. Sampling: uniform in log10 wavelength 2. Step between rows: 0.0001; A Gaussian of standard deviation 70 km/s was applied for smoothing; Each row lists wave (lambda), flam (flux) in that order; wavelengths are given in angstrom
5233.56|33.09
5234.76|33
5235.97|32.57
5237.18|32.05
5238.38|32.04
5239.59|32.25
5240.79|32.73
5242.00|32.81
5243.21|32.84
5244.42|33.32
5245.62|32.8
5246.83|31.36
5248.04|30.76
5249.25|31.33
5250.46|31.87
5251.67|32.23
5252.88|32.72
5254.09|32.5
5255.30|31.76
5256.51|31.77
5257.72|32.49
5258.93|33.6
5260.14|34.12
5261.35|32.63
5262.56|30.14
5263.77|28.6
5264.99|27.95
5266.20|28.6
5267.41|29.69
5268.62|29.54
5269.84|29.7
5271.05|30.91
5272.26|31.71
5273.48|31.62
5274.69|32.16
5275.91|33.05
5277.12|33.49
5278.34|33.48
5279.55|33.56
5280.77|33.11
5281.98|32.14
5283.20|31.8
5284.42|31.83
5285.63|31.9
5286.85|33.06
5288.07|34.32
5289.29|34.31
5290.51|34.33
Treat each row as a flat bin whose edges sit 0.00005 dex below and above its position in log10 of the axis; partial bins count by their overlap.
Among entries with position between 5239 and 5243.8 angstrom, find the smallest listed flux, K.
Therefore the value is 32.25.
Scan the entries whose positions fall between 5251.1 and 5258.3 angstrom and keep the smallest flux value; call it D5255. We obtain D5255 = 31.76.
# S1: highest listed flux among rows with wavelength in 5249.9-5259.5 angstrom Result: 33.6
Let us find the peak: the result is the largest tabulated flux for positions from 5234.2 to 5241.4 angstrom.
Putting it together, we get 33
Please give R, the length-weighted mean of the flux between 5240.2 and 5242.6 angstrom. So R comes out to 32.7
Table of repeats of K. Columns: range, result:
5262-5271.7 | 27.95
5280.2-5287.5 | 31.8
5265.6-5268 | 28.6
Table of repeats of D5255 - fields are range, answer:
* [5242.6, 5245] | 32.84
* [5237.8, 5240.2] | 32.04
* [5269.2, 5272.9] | 29.7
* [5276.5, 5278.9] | 33.48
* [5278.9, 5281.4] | 33.11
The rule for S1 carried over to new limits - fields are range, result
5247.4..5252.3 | 32.23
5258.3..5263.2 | 34.12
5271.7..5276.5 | 33.05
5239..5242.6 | 32.81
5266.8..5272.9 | 31.71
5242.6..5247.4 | 33.32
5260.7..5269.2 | 32.63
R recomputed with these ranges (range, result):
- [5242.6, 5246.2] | 33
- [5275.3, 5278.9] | 33.3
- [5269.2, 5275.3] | 31.2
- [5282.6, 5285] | 31.8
